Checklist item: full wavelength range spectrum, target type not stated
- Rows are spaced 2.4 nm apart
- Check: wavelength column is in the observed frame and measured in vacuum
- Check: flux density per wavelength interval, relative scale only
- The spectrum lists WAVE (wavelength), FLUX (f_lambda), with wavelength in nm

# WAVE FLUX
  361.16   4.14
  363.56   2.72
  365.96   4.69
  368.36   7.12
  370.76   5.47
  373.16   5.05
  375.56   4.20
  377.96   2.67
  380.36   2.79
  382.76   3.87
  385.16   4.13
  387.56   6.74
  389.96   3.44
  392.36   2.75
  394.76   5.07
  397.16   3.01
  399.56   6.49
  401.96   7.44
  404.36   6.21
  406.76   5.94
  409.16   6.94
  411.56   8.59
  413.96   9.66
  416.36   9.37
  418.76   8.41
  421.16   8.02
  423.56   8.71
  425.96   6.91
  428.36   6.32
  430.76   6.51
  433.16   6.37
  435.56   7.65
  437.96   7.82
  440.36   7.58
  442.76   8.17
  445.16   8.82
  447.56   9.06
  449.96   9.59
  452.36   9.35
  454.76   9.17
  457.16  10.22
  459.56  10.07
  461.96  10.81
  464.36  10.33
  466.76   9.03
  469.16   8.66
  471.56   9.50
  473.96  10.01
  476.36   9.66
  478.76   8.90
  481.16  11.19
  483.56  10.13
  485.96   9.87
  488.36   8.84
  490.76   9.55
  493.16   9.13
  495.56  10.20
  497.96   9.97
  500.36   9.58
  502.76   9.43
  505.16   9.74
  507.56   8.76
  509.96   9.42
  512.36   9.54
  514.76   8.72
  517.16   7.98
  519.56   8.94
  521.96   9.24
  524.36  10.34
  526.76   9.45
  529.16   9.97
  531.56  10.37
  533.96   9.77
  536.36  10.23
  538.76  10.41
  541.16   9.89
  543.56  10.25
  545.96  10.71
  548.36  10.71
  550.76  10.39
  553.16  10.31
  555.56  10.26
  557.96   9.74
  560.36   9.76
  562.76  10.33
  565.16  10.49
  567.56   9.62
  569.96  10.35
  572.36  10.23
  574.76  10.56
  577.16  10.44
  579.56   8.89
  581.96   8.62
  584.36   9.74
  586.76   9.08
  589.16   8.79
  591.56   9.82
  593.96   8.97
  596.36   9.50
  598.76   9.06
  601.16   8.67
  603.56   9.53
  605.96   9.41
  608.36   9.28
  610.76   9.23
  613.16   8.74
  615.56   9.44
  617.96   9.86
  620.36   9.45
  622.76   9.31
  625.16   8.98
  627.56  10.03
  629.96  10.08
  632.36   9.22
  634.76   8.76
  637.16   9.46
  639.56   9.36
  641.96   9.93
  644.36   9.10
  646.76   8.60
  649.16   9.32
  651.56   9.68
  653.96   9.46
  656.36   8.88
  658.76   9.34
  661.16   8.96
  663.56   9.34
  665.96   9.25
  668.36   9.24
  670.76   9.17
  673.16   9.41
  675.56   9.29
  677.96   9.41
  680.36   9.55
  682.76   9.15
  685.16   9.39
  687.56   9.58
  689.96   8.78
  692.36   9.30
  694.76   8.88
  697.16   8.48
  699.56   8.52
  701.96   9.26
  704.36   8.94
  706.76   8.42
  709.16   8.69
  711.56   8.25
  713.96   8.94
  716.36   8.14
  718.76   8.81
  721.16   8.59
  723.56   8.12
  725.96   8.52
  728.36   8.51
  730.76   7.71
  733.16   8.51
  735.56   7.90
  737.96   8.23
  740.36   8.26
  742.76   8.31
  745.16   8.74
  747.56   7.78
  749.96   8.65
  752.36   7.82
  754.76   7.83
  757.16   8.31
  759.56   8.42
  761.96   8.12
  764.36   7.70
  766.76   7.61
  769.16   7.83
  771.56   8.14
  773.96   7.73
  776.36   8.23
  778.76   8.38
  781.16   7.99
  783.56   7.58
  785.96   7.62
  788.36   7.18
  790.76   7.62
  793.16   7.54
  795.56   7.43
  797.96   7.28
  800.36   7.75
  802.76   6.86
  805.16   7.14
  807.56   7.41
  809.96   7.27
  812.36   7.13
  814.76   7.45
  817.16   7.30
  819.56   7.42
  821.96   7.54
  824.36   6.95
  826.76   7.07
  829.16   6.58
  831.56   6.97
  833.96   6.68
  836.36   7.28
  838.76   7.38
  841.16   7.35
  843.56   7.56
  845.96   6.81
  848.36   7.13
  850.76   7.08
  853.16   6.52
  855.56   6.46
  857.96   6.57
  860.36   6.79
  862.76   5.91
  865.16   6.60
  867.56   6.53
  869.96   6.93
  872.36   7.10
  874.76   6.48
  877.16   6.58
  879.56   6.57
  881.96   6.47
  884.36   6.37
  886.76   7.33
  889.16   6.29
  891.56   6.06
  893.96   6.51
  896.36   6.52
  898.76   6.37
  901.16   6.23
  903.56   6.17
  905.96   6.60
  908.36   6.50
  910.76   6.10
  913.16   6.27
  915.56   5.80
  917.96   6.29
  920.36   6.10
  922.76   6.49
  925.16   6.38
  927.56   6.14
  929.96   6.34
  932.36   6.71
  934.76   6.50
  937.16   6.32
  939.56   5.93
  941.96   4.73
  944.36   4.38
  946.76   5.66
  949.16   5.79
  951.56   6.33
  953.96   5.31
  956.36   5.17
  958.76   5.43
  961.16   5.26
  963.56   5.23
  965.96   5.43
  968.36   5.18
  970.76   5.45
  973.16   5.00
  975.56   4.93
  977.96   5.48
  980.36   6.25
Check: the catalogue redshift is 0.000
